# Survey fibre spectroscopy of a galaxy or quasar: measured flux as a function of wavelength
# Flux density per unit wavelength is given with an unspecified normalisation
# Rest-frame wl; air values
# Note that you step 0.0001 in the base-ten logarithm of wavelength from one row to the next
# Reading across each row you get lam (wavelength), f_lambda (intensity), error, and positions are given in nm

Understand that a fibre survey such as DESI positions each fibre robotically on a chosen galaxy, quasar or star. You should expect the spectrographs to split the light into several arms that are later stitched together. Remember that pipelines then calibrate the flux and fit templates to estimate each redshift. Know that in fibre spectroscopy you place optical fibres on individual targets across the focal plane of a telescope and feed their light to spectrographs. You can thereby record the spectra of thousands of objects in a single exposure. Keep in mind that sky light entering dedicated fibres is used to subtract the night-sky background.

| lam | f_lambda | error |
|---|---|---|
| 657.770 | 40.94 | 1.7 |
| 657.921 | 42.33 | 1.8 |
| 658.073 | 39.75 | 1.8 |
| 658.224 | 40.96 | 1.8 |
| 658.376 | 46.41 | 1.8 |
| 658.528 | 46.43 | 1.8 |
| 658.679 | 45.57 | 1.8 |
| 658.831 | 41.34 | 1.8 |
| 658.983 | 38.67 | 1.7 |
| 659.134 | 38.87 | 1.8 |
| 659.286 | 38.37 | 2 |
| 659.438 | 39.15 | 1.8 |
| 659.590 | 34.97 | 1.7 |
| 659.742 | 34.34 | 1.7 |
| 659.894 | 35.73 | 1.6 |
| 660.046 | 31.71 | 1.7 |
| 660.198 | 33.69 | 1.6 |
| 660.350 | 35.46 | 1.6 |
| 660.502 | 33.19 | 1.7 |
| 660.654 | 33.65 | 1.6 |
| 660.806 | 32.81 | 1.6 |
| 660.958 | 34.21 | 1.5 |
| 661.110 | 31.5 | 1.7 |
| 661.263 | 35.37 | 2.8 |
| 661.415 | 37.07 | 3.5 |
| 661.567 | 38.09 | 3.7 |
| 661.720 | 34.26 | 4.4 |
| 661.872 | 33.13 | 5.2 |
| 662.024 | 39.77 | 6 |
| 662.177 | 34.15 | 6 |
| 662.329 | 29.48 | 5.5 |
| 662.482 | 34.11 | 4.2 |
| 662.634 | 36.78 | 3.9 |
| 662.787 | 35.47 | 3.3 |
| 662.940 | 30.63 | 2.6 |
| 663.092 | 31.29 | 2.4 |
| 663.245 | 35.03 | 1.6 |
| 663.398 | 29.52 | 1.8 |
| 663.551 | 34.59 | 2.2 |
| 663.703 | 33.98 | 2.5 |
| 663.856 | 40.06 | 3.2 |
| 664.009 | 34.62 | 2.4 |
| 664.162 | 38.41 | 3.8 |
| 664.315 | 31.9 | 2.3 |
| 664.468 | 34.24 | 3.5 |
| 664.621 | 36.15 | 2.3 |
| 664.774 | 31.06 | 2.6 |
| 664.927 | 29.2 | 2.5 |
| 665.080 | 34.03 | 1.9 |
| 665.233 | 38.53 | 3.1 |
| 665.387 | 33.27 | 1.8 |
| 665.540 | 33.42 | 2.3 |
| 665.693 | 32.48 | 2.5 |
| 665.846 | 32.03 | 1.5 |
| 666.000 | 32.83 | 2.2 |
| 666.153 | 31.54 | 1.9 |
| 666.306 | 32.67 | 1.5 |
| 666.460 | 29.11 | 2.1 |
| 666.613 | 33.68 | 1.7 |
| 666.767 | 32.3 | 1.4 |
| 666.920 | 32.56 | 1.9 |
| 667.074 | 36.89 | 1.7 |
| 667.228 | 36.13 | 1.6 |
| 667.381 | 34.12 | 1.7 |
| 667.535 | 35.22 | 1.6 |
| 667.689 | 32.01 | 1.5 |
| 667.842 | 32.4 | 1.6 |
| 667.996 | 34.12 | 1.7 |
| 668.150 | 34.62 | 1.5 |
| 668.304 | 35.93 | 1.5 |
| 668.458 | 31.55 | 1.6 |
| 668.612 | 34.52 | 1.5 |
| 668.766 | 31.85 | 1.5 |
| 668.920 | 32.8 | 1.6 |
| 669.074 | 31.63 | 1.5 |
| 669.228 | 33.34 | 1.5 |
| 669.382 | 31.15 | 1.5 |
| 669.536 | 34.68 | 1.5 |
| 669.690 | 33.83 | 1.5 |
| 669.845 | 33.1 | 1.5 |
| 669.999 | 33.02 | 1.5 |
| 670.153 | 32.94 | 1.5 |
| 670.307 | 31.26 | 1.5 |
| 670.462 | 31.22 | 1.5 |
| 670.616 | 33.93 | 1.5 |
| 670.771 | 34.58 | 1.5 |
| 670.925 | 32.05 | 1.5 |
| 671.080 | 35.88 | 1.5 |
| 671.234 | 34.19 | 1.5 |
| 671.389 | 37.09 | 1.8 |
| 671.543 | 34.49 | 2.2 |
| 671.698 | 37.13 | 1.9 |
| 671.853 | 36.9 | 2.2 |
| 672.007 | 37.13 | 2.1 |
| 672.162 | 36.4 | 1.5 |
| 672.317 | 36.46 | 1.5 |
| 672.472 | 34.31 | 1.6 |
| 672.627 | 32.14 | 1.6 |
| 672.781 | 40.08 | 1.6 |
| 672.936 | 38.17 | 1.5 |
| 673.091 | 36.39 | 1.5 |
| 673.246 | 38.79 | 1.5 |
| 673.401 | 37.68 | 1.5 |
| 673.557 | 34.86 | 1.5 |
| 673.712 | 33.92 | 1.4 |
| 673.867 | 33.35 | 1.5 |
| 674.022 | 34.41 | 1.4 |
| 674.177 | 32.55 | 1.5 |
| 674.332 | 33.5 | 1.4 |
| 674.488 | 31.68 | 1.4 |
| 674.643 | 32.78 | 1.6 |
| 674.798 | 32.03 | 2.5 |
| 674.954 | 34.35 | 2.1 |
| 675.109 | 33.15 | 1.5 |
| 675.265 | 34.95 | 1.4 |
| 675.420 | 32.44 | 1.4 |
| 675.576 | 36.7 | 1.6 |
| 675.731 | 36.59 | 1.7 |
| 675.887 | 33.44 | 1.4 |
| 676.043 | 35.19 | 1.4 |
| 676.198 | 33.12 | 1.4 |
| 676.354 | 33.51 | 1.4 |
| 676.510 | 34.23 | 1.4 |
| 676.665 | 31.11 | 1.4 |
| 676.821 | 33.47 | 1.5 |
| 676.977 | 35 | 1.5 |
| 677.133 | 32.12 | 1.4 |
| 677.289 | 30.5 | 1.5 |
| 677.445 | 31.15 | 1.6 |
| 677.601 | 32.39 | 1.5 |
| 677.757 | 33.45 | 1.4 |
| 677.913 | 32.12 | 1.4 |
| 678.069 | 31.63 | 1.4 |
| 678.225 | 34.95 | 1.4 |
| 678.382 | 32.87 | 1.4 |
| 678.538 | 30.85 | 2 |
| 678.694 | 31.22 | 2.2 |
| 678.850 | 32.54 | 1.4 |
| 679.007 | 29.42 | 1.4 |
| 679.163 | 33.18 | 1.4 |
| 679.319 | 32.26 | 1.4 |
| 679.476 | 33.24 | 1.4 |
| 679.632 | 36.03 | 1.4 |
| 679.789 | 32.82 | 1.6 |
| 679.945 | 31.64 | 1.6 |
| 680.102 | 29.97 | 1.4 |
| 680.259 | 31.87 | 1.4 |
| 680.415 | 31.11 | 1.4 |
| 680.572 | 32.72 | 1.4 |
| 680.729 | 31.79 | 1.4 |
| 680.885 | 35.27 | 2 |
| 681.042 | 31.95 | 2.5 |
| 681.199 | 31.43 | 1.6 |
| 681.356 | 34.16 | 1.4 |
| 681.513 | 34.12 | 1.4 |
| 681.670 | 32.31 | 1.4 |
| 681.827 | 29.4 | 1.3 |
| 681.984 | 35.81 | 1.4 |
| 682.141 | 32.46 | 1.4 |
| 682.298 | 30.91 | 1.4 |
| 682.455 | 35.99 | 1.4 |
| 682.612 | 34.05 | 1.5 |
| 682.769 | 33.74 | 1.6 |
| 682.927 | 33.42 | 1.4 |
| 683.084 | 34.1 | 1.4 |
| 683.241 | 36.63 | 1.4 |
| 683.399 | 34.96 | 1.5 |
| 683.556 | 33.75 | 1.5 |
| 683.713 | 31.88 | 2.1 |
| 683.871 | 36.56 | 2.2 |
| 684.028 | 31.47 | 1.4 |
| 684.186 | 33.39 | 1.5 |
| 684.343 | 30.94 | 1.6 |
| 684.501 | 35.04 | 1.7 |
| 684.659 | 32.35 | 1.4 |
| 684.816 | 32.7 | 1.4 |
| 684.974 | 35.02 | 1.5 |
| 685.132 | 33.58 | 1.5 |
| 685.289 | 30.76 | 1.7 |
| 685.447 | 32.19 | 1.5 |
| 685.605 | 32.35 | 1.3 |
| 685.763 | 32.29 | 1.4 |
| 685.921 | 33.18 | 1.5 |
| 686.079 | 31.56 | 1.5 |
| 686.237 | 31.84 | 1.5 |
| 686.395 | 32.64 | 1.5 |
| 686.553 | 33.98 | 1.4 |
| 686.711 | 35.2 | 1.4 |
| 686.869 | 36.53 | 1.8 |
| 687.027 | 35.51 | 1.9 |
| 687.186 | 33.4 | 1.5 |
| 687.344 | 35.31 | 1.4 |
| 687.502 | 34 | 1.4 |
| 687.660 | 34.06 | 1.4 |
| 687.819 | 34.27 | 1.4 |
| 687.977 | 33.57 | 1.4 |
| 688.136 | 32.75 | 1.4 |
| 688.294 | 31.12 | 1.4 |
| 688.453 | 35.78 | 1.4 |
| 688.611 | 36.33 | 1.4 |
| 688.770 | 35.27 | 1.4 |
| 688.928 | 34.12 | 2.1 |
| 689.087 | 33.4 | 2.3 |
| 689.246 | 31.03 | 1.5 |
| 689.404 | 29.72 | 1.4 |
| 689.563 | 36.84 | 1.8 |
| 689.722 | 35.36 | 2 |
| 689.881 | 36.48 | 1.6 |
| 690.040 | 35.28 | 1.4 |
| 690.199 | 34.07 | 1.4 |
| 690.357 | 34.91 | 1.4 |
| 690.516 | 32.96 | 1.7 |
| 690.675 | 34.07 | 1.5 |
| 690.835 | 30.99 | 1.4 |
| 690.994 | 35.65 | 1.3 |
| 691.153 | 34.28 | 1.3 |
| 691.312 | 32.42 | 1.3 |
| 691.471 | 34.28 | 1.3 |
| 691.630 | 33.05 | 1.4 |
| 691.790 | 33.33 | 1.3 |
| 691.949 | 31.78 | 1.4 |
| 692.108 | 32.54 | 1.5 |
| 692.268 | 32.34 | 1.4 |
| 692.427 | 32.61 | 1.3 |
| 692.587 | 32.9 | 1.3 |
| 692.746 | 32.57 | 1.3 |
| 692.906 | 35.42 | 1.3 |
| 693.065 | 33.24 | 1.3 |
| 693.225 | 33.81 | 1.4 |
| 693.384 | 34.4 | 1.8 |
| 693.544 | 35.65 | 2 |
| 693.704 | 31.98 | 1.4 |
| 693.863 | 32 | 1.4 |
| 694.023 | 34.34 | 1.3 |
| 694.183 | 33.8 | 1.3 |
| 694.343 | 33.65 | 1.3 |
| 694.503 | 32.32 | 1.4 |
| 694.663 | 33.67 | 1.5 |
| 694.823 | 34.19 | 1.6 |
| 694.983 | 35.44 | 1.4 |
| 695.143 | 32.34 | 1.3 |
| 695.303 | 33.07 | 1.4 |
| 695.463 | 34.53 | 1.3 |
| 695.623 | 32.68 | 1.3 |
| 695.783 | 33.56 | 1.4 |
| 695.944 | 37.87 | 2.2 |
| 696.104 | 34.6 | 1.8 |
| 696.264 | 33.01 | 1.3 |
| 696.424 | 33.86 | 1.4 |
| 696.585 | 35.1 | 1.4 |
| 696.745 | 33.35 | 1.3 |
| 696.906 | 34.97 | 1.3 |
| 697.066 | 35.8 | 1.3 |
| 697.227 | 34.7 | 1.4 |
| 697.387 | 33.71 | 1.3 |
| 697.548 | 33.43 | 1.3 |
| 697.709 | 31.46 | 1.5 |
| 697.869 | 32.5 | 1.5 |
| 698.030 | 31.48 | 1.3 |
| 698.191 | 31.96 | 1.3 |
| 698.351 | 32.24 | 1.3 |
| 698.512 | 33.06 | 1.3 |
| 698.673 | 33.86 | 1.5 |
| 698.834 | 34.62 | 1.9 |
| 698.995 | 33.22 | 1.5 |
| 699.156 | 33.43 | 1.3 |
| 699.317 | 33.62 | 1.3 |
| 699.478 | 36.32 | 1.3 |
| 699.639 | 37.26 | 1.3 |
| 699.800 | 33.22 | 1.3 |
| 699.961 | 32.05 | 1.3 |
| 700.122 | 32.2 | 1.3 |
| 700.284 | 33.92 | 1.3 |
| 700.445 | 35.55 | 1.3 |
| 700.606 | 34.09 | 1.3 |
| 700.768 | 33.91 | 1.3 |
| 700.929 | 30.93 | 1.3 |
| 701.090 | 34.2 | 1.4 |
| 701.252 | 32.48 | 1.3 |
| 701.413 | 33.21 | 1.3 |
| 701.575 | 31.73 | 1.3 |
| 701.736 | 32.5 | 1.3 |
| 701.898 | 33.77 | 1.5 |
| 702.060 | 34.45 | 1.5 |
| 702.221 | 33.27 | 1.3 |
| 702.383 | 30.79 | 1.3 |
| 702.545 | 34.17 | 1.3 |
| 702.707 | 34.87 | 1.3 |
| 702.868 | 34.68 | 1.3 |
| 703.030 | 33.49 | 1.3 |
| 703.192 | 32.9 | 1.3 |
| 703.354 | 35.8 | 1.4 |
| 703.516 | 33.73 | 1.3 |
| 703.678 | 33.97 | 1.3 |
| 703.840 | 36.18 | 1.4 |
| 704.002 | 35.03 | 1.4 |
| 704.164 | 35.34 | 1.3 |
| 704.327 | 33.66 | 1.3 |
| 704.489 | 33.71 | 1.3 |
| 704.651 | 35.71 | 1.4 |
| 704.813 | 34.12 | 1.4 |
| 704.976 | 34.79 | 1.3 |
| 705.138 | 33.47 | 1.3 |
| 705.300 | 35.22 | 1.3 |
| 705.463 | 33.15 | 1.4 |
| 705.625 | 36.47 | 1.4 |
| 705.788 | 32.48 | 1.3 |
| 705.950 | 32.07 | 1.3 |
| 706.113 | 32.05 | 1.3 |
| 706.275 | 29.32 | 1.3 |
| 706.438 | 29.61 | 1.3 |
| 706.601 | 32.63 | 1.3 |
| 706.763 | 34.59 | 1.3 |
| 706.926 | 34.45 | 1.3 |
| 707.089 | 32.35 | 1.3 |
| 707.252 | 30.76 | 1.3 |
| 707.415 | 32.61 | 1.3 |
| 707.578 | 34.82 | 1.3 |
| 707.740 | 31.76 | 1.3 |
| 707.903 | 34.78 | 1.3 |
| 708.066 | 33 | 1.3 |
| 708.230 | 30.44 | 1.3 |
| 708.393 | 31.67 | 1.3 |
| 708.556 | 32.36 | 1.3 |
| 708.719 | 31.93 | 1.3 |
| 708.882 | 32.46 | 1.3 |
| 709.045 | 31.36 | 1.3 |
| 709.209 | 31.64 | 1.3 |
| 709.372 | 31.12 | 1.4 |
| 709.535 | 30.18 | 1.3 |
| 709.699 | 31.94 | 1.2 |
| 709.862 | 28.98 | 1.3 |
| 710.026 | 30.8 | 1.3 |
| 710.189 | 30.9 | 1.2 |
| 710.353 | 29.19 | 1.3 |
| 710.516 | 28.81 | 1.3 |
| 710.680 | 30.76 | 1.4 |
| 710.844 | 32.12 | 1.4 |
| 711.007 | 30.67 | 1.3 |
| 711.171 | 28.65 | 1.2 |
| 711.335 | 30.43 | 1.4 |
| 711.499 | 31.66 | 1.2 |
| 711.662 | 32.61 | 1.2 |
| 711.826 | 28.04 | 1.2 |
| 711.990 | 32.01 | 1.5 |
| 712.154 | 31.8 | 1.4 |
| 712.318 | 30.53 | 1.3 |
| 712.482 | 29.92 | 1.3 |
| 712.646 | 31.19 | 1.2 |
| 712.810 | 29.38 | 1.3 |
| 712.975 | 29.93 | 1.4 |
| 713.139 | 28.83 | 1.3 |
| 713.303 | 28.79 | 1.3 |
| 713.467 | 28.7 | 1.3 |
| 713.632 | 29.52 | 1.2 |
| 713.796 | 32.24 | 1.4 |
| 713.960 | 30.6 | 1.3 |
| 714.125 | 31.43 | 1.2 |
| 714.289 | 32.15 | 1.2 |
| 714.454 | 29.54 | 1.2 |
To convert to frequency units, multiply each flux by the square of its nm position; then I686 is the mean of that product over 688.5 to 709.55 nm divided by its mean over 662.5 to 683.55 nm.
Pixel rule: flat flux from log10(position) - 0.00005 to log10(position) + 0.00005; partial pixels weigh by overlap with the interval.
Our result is 1.1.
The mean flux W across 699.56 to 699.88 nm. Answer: 35.2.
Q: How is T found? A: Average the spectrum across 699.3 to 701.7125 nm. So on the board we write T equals 33.6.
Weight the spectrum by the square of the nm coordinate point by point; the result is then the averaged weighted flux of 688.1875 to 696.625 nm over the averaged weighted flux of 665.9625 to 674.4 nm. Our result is 1.1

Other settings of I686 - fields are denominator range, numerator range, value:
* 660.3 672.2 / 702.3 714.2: 1.07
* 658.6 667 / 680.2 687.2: 1.02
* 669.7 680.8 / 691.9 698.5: 1.05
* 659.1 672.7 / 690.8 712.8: 1.07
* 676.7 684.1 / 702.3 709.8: 1.08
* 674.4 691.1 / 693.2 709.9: 1.06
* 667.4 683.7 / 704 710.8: 1.06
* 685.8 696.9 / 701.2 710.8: 1.01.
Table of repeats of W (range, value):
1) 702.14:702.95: 33.6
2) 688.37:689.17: 34.9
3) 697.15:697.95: 33.2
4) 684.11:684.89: 32.9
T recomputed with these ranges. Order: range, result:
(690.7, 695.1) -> 33.4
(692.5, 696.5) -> 33.8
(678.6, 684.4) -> 32.9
